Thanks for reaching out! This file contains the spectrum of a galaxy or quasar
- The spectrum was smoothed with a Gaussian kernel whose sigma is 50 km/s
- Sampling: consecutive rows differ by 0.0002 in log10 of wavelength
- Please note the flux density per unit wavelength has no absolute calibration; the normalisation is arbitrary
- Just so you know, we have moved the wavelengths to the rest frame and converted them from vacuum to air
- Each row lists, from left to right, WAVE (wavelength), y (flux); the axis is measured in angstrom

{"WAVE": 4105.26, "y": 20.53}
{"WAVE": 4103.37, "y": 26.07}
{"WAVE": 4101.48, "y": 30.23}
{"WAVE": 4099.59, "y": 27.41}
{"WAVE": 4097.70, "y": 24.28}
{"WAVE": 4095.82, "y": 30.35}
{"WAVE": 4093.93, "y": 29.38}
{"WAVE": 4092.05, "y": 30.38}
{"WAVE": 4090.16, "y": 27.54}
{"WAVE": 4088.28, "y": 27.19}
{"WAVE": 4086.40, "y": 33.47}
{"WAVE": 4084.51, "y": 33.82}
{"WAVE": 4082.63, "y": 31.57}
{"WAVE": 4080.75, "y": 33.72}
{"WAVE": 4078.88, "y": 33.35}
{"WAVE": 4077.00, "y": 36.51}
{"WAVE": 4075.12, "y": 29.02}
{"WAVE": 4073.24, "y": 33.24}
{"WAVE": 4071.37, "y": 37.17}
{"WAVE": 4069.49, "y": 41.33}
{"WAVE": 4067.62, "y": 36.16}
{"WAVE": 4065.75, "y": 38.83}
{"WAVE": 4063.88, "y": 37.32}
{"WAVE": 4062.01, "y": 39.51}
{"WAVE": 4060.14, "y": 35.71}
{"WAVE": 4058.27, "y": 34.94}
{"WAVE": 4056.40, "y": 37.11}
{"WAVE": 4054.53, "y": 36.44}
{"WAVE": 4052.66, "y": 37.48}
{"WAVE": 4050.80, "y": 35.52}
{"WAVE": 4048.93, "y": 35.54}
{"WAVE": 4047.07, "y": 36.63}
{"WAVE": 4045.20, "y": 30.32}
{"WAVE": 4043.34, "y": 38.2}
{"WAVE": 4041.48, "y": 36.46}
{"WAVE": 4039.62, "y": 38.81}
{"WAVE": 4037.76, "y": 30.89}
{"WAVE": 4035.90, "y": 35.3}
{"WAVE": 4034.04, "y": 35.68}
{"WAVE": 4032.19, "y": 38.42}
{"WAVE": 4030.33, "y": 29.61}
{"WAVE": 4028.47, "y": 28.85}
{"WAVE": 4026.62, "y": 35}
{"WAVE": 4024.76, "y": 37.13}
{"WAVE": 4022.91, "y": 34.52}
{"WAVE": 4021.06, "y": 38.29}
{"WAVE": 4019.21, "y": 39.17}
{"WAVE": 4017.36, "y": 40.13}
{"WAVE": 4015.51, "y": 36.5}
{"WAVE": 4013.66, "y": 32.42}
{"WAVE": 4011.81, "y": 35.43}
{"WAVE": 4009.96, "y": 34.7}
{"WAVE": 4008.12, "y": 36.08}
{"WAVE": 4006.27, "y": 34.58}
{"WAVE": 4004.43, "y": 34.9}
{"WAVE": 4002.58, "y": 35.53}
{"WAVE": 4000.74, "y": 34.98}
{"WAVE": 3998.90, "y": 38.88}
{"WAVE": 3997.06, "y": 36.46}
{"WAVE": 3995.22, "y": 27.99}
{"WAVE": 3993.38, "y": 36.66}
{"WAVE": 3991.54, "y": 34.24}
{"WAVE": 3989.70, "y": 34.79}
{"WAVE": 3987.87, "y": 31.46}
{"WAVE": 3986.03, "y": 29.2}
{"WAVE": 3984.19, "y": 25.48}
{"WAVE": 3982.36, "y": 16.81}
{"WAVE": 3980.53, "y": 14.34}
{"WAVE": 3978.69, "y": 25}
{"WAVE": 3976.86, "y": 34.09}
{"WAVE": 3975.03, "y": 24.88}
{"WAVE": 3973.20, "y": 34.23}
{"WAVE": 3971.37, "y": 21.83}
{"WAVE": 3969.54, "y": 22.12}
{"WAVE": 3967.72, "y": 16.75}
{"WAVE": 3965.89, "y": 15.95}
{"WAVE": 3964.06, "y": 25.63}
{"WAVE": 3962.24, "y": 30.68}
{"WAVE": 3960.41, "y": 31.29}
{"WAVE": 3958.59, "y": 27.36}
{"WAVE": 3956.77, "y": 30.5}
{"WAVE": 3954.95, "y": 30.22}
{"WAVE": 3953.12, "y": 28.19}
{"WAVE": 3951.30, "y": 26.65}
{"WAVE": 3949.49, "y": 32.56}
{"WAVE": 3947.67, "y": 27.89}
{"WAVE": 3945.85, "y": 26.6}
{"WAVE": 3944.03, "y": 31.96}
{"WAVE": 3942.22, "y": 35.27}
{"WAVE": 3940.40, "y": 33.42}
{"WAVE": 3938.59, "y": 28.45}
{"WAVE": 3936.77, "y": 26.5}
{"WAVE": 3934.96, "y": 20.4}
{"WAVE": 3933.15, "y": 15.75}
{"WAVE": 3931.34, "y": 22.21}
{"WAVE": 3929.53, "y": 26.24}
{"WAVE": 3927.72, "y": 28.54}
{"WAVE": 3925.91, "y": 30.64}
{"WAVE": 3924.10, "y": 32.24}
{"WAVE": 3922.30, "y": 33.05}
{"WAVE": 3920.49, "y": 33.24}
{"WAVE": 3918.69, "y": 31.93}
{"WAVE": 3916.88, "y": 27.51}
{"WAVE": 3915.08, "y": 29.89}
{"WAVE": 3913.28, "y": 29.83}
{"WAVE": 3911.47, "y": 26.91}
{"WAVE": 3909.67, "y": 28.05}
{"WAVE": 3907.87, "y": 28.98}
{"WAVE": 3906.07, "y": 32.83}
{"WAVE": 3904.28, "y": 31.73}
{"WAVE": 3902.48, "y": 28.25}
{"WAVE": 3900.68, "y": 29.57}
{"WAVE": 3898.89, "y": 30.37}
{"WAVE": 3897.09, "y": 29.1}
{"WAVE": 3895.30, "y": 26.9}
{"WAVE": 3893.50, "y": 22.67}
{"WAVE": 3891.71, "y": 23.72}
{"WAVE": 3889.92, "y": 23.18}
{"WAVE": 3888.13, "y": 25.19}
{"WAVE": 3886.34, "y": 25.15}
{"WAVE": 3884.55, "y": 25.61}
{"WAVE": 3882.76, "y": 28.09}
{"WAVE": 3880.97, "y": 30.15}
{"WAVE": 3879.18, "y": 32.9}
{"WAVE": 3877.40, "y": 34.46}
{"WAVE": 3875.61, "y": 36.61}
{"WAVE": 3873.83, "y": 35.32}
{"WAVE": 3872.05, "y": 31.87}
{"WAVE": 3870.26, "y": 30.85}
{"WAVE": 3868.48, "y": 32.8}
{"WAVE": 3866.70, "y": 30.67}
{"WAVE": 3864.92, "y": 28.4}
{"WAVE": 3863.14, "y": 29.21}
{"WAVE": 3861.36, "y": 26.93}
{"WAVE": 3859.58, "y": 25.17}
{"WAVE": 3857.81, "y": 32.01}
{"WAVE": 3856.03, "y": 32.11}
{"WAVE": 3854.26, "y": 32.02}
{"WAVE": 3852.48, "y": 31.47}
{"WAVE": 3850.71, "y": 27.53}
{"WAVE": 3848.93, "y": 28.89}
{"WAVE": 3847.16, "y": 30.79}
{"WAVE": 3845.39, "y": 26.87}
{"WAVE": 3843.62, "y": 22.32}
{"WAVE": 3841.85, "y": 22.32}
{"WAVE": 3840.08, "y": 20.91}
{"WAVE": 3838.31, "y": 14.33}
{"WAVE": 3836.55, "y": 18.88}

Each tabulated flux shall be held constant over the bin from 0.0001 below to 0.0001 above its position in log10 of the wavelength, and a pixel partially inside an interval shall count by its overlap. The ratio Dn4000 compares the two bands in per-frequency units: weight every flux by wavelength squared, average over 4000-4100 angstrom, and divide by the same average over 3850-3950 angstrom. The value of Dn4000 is 1.3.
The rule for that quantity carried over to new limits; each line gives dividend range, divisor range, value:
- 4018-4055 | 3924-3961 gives 1.32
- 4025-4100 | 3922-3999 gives 1.29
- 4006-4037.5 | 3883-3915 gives 1.36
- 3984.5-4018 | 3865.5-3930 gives 1.23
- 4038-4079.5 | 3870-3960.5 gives 1.34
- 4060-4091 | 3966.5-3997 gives 1.33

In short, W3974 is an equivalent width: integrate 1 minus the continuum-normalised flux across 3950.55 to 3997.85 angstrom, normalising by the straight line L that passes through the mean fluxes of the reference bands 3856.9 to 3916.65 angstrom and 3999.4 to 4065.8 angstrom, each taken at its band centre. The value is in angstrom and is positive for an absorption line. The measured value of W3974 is 8.2 angstrom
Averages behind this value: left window 29.2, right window 35.7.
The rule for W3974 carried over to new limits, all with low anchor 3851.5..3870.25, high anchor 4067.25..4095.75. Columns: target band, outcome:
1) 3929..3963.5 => 3.5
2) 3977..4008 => 0.8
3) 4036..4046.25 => -0.9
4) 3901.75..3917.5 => 0.7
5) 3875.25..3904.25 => 2.2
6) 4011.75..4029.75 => -2.0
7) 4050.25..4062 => -1.5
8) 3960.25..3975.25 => 3.3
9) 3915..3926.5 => -0.2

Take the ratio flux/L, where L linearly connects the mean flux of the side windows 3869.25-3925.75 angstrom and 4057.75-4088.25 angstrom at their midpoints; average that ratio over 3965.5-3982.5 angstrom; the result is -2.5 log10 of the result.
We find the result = 0.35 mag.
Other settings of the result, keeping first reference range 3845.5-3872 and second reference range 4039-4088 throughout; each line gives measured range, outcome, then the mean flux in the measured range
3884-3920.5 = 0.113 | 28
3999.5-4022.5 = -0.061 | 36.1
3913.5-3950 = 0.115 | 28.7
